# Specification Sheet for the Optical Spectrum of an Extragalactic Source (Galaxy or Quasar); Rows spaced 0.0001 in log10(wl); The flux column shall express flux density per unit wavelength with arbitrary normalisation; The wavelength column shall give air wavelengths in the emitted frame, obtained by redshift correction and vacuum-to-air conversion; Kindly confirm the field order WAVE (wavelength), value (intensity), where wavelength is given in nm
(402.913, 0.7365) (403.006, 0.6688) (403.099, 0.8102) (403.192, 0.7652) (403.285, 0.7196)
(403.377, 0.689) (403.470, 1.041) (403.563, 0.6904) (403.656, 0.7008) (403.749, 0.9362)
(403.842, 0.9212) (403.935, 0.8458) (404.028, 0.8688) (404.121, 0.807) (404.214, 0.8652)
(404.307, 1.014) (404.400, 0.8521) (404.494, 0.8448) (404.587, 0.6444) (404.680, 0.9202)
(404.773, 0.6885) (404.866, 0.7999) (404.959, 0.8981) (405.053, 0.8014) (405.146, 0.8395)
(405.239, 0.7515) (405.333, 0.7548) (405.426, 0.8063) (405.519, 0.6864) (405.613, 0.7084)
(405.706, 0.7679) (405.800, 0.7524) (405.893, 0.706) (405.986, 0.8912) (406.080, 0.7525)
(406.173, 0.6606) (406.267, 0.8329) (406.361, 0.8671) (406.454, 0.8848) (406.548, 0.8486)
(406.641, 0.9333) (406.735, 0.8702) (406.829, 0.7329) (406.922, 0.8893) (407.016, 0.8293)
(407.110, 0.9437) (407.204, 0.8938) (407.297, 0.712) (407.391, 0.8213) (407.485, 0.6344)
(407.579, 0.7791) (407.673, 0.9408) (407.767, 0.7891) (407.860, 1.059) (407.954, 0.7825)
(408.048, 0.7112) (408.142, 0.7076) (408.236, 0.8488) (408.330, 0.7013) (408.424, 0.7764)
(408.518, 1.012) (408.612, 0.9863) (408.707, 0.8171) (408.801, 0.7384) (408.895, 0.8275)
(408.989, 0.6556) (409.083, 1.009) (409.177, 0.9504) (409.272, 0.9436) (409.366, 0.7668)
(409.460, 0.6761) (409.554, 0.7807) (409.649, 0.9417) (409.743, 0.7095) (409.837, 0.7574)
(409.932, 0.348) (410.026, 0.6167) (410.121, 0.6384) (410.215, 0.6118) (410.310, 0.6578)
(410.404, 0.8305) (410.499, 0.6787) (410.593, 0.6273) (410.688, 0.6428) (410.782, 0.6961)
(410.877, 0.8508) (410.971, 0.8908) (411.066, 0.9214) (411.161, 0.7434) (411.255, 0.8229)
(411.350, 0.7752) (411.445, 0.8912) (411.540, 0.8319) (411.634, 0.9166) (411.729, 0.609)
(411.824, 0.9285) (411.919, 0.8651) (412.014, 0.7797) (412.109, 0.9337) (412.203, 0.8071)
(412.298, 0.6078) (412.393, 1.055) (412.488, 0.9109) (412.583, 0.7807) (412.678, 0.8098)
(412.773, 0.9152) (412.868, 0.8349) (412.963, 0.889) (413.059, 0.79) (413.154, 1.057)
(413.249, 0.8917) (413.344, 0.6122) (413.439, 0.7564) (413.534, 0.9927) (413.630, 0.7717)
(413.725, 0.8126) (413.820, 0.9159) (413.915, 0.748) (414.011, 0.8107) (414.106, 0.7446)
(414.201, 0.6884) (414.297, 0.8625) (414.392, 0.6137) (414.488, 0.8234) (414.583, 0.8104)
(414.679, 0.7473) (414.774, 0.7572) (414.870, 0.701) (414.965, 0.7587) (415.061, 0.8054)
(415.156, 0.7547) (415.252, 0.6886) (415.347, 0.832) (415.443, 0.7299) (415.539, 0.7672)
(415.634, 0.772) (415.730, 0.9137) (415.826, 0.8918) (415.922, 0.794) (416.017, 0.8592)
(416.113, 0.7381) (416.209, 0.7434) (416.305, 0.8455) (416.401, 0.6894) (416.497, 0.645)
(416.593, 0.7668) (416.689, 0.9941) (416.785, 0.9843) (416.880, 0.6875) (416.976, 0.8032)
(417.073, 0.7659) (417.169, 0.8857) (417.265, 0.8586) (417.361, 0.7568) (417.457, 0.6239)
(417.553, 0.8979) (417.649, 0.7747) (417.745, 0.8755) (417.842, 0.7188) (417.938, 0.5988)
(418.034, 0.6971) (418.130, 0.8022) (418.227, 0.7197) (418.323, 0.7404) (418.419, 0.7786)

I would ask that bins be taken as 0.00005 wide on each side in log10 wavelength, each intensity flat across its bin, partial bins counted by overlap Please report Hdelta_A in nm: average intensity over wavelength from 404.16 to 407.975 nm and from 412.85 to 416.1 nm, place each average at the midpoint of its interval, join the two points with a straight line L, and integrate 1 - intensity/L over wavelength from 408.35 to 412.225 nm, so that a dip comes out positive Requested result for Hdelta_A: 0.10 nm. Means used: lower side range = 0.816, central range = 0.786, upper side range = 0.799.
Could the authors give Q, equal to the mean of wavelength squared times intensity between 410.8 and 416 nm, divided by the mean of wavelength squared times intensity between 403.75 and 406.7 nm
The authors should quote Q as 1.04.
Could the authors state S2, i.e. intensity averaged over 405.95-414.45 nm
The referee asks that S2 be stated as 0.805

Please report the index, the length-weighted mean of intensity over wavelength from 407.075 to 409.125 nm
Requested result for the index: 0.824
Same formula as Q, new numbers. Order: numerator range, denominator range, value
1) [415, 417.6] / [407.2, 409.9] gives 1.01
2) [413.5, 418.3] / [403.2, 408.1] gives 1.01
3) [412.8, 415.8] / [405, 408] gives 1.02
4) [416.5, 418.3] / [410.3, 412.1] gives 1.02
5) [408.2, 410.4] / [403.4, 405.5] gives 0.96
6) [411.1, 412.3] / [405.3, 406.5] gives 1.09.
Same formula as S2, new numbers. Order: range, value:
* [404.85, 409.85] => 0.814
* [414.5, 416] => 0.785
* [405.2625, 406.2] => 0.751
